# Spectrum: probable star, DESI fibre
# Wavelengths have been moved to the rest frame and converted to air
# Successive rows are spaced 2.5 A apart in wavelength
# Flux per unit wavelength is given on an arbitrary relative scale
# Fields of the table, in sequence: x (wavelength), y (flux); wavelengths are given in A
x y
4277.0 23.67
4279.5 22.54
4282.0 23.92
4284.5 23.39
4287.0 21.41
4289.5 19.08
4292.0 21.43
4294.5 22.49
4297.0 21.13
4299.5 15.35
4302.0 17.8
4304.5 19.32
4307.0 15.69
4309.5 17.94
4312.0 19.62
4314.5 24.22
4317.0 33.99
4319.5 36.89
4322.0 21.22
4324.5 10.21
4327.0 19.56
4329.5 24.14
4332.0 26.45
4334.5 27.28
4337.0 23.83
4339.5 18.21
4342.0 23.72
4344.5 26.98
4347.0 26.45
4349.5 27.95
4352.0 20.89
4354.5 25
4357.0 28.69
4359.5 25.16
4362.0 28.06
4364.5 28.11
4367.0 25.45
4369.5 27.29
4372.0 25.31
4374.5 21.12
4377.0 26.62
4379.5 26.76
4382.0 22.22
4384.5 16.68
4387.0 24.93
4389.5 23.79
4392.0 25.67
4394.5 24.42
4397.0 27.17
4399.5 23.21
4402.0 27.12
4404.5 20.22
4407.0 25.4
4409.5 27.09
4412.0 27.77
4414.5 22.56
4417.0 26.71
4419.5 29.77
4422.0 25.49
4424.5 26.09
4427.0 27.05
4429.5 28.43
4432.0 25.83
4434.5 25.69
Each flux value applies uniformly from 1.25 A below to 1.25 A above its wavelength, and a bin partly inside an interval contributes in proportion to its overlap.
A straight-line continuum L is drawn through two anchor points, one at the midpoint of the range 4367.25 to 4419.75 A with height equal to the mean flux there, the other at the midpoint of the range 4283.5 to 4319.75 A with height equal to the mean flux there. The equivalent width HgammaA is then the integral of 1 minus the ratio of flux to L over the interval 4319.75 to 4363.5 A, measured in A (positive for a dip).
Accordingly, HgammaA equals -2.1 A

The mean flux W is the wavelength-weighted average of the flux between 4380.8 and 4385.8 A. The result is 19.5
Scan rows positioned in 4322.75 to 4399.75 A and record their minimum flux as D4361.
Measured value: 10.21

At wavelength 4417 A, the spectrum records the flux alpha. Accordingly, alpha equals 26.71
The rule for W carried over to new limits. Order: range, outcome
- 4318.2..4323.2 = 29.2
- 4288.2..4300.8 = 19.9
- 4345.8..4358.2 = 25.8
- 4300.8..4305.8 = 18.5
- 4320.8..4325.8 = 15.7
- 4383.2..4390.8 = 21.8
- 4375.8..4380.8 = 26.6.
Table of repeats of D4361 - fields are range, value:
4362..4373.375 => 25.31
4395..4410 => 20.22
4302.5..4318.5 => 15.69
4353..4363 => 25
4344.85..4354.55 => 20.89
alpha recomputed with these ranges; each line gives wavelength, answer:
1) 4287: 21.41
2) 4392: 25.67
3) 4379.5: 26.76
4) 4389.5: 23.79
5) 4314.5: 24.22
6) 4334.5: 27.28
